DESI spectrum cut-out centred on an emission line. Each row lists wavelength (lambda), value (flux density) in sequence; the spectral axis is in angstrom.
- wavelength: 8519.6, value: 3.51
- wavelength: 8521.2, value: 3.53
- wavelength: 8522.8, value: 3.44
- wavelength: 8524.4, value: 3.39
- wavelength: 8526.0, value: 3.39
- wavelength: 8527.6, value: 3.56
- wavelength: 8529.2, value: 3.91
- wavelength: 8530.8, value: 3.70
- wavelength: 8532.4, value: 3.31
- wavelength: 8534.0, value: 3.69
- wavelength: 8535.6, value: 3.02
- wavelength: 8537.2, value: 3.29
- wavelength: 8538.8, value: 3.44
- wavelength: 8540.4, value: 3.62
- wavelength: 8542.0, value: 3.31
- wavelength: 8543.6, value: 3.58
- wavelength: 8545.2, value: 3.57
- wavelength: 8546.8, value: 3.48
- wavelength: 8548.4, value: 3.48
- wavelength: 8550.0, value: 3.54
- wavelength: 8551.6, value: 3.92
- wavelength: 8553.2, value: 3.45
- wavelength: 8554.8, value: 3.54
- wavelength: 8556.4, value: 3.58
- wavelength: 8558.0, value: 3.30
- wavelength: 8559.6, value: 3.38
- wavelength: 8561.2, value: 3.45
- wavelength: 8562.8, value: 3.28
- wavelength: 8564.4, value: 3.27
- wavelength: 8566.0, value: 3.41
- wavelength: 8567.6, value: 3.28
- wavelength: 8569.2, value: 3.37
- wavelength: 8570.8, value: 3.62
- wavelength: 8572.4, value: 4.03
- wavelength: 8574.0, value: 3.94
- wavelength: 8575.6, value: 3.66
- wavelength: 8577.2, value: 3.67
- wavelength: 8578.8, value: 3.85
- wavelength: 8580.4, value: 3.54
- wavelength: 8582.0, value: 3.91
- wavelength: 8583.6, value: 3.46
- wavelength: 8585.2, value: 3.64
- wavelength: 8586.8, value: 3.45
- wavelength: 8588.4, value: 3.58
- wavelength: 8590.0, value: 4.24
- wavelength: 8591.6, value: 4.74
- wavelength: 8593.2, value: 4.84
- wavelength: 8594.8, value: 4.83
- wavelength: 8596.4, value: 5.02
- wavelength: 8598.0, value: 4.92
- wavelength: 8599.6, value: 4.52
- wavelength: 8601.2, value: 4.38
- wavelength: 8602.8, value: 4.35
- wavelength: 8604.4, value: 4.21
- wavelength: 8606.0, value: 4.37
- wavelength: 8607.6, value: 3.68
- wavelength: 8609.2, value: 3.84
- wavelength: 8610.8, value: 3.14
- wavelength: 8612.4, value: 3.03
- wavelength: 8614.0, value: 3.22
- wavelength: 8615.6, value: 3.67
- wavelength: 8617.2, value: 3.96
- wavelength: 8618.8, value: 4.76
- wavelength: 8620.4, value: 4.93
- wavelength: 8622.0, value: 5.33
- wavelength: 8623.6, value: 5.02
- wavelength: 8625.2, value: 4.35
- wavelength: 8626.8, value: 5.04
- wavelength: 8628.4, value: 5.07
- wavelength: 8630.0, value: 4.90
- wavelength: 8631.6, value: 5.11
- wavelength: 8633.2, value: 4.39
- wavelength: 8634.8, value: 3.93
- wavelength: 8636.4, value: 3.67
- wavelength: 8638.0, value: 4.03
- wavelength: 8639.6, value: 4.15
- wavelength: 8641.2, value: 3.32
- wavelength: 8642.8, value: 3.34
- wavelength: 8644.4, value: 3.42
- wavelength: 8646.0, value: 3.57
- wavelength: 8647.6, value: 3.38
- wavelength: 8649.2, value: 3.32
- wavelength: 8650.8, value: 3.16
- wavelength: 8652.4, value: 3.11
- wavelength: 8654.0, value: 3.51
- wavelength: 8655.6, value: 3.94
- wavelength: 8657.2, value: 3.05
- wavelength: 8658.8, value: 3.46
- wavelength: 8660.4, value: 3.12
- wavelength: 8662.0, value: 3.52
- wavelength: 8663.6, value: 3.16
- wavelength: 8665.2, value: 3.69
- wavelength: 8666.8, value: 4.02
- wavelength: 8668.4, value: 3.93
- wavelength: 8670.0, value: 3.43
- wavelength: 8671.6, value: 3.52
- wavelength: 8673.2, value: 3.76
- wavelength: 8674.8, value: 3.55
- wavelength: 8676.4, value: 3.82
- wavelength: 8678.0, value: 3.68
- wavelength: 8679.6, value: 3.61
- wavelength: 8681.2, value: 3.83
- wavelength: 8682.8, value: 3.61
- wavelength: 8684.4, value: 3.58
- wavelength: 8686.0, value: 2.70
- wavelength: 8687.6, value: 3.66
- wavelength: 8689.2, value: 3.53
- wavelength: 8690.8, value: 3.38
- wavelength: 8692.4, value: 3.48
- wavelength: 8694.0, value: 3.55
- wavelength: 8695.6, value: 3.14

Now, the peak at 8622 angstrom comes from [N II] 6583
